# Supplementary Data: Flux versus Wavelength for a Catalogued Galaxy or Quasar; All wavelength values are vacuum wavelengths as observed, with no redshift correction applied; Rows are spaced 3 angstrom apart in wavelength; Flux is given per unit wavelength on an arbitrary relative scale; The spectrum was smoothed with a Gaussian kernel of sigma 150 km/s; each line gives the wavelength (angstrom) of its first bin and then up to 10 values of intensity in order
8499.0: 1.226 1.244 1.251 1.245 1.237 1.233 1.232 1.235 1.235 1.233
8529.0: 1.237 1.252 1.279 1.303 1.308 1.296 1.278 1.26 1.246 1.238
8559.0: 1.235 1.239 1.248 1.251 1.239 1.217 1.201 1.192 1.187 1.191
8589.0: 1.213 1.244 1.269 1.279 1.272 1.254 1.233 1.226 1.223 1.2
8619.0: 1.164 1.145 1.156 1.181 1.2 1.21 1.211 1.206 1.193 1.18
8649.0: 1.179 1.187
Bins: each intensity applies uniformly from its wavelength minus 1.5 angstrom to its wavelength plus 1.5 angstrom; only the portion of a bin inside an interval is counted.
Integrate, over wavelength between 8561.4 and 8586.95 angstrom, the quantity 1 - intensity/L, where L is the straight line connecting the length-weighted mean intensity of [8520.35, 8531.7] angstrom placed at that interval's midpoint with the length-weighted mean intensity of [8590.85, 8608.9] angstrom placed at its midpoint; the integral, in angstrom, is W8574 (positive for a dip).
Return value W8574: 0.7 angstrom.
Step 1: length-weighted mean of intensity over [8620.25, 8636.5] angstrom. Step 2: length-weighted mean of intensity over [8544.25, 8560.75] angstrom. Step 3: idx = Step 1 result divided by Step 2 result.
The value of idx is 0.94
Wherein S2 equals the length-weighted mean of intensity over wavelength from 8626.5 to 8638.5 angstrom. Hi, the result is 1.2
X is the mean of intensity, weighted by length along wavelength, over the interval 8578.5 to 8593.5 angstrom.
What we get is 1.21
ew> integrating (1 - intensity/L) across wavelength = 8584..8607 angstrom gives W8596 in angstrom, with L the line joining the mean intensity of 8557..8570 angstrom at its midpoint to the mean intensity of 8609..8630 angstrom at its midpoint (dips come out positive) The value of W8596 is -0.7 angstrom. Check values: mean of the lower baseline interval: 1.24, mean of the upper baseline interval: 1.18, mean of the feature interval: 1.24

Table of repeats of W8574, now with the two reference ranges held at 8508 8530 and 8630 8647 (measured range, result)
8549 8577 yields -0.4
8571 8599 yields -0.1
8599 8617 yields -0.4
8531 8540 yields -0.4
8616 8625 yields 0.3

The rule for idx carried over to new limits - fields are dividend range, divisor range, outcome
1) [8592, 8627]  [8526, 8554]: 0.96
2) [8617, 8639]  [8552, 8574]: 0.95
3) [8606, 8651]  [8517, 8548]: 0.94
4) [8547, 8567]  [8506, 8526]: 1.01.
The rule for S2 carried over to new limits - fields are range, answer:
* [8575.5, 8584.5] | 1.19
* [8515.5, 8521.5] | 1.23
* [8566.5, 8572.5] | 1.25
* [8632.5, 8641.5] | 1.21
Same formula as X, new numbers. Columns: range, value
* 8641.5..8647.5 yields 1.19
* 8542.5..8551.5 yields 1.28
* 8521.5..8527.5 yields 1.23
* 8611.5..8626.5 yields 1.18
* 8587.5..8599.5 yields 1.25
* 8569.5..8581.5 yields 1.21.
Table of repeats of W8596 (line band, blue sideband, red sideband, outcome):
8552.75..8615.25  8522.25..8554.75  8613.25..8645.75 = -0.28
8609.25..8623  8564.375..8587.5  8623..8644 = 0.09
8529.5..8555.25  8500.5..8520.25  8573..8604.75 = -0.83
